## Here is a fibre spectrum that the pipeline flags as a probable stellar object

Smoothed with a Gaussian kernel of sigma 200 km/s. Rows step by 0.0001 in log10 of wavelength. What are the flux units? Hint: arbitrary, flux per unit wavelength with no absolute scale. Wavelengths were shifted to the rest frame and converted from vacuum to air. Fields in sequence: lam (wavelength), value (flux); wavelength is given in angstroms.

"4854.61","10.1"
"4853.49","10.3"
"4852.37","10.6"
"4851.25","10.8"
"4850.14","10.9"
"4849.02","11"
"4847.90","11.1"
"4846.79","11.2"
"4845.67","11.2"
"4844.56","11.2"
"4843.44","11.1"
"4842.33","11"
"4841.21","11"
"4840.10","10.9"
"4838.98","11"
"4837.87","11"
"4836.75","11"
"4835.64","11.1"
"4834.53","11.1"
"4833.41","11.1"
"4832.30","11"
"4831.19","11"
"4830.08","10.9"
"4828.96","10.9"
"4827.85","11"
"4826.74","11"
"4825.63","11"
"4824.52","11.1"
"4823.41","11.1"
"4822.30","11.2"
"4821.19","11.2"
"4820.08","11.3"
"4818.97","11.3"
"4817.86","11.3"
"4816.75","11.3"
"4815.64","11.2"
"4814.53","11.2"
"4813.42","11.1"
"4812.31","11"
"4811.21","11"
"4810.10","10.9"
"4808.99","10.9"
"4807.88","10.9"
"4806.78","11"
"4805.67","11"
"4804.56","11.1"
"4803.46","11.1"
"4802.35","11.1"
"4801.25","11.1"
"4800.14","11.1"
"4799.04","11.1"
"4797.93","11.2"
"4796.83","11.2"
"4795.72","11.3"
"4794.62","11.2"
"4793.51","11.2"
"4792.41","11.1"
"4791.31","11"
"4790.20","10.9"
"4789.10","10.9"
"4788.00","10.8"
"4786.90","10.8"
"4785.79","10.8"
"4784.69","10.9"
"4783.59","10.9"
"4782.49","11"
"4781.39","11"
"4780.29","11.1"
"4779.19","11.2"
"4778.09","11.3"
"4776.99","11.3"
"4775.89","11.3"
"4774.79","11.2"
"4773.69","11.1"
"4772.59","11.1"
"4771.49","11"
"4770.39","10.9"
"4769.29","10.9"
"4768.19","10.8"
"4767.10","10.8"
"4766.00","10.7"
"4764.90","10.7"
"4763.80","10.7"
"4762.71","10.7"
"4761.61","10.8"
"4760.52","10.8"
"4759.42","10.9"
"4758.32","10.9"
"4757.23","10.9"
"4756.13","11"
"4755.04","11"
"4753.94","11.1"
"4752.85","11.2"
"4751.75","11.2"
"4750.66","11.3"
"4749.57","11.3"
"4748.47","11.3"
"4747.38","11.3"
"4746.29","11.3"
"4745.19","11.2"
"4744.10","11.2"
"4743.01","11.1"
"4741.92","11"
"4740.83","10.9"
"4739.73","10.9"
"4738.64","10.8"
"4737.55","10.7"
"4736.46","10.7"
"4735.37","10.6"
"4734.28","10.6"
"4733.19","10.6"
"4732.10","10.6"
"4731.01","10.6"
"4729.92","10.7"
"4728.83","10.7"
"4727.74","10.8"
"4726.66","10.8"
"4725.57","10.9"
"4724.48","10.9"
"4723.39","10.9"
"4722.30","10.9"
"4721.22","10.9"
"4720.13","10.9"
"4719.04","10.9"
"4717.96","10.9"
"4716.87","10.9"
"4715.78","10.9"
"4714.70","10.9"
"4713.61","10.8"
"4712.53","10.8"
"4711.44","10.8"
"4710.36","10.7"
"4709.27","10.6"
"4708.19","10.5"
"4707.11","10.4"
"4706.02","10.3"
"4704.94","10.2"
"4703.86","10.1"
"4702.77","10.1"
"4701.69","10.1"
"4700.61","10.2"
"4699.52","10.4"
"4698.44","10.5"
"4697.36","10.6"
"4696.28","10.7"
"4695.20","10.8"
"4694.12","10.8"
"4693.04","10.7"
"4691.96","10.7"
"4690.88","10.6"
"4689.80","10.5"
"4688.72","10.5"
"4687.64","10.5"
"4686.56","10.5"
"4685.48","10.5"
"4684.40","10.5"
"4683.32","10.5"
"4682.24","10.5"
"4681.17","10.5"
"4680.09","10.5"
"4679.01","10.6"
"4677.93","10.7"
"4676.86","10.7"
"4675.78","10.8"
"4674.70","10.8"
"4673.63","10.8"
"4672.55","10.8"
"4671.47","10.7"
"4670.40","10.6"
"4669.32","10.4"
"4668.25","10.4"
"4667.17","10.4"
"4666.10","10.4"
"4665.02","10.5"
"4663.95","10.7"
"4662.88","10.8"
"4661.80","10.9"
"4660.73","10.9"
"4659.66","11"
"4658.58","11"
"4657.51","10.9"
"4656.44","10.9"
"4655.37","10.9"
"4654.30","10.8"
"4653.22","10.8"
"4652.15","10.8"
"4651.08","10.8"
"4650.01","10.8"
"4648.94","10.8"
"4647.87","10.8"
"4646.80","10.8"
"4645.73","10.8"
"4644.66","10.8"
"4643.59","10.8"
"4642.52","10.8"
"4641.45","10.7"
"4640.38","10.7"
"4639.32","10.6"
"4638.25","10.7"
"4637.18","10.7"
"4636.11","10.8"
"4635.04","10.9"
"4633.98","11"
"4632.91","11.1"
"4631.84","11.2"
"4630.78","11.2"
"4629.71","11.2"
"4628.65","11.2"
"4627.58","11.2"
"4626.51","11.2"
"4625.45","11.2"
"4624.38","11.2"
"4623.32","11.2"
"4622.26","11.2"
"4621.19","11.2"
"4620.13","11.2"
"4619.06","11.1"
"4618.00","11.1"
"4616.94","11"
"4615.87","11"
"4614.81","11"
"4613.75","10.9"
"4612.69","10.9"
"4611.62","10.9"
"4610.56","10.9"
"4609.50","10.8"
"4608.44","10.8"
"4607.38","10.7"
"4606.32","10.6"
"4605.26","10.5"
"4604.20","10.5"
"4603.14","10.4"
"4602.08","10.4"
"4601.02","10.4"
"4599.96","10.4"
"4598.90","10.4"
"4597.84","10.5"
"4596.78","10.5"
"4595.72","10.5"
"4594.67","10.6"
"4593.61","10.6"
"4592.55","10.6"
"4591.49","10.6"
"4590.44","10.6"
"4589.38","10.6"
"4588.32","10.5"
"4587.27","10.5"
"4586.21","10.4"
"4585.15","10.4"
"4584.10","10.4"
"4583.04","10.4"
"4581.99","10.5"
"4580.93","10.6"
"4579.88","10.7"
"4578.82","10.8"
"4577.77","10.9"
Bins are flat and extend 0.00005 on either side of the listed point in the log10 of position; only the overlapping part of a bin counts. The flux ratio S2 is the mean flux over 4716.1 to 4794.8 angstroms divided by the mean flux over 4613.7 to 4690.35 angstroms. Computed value 1.0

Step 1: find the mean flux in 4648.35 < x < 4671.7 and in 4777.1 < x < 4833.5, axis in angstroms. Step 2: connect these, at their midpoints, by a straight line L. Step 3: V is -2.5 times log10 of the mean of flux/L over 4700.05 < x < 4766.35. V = 0.01 mag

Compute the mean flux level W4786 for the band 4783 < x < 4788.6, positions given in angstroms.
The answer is 10.8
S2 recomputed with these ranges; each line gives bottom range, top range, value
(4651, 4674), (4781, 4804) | 1.03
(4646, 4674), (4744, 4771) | 1.02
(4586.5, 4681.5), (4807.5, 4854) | 1.02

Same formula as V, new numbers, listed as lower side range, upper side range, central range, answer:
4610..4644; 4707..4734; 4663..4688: 0.03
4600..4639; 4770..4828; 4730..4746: 0.02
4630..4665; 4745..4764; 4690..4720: 0.04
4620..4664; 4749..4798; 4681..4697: 0.04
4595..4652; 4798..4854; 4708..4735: 0.02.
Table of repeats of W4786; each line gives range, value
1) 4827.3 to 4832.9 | 11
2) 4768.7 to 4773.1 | 11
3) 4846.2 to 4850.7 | 11.1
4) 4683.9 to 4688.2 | 10.5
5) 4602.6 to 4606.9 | 10.5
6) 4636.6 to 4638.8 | 10.7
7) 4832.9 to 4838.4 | 11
